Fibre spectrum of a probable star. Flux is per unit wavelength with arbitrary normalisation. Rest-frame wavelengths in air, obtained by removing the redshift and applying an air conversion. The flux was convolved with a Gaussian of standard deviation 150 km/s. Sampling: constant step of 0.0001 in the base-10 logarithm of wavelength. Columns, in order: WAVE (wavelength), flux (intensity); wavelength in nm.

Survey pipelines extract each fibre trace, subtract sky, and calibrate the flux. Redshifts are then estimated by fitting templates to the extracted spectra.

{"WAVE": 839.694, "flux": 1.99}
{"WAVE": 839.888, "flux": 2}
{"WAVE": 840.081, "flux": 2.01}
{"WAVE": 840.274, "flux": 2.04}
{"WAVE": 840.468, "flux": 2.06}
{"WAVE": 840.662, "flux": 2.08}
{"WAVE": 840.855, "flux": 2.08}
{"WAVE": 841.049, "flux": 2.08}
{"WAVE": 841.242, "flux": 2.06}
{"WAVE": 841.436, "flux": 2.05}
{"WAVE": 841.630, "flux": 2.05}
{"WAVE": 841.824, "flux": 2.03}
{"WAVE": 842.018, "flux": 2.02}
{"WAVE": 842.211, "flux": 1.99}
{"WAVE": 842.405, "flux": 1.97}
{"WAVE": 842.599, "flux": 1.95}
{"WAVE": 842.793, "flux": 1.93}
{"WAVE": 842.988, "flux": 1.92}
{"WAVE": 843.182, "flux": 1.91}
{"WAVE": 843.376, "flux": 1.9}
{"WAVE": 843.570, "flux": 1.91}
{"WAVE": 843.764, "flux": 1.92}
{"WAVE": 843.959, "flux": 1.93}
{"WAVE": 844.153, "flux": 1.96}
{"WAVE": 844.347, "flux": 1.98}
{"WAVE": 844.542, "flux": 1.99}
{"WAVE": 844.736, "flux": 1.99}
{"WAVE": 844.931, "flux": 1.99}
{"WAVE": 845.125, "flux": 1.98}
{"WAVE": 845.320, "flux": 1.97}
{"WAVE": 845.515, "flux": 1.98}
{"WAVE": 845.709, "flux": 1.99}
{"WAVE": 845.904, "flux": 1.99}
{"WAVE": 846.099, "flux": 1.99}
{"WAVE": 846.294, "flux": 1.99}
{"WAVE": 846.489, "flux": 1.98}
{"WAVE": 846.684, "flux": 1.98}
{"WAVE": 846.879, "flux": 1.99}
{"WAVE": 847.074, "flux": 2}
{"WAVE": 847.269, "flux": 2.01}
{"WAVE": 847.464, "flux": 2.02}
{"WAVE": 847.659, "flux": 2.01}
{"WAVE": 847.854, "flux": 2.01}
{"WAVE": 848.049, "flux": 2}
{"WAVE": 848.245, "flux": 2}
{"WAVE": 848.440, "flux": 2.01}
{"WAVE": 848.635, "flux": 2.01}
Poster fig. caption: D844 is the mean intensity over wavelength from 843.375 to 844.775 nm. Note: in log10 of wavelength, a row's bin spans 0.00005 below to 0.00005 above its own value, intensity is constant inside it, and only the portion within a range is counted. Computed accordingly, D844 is 1.95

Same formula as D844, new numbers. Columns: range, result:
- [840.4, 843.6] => 2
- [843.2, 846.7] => 1.97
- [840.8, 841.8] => 2.06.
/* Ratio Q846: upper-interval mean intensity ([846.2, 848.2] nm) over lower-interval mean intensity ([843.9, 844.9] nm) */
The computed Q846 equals 1.0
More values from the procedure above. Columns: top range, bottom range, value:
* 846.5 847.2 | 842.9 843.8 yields 1.04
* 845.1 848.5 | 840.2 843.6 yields 1.00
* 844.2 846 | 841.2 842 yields 0.97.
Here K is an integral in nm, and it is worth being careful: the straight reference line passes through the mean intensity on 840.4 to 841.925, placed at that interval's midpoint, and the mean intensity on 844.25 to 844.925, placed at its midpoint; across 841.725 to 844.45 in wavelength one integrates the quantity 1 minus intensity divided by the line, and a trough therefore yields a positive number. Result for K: 0.09 nm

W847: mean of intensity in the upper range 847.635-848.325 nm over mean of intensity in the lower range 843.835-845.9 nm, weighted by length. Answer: 1.01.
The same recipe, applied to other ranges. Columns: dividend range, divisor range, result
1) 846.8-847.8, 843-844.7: 1.04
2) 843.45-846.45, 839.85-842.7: 0.97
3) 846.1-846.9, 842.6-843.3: 1.03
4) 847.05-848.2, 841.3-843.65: 1.02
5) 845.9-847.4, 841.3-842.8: 0.99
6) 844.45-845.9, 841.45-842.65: 0.99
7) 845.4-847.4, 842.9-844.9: 1.02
